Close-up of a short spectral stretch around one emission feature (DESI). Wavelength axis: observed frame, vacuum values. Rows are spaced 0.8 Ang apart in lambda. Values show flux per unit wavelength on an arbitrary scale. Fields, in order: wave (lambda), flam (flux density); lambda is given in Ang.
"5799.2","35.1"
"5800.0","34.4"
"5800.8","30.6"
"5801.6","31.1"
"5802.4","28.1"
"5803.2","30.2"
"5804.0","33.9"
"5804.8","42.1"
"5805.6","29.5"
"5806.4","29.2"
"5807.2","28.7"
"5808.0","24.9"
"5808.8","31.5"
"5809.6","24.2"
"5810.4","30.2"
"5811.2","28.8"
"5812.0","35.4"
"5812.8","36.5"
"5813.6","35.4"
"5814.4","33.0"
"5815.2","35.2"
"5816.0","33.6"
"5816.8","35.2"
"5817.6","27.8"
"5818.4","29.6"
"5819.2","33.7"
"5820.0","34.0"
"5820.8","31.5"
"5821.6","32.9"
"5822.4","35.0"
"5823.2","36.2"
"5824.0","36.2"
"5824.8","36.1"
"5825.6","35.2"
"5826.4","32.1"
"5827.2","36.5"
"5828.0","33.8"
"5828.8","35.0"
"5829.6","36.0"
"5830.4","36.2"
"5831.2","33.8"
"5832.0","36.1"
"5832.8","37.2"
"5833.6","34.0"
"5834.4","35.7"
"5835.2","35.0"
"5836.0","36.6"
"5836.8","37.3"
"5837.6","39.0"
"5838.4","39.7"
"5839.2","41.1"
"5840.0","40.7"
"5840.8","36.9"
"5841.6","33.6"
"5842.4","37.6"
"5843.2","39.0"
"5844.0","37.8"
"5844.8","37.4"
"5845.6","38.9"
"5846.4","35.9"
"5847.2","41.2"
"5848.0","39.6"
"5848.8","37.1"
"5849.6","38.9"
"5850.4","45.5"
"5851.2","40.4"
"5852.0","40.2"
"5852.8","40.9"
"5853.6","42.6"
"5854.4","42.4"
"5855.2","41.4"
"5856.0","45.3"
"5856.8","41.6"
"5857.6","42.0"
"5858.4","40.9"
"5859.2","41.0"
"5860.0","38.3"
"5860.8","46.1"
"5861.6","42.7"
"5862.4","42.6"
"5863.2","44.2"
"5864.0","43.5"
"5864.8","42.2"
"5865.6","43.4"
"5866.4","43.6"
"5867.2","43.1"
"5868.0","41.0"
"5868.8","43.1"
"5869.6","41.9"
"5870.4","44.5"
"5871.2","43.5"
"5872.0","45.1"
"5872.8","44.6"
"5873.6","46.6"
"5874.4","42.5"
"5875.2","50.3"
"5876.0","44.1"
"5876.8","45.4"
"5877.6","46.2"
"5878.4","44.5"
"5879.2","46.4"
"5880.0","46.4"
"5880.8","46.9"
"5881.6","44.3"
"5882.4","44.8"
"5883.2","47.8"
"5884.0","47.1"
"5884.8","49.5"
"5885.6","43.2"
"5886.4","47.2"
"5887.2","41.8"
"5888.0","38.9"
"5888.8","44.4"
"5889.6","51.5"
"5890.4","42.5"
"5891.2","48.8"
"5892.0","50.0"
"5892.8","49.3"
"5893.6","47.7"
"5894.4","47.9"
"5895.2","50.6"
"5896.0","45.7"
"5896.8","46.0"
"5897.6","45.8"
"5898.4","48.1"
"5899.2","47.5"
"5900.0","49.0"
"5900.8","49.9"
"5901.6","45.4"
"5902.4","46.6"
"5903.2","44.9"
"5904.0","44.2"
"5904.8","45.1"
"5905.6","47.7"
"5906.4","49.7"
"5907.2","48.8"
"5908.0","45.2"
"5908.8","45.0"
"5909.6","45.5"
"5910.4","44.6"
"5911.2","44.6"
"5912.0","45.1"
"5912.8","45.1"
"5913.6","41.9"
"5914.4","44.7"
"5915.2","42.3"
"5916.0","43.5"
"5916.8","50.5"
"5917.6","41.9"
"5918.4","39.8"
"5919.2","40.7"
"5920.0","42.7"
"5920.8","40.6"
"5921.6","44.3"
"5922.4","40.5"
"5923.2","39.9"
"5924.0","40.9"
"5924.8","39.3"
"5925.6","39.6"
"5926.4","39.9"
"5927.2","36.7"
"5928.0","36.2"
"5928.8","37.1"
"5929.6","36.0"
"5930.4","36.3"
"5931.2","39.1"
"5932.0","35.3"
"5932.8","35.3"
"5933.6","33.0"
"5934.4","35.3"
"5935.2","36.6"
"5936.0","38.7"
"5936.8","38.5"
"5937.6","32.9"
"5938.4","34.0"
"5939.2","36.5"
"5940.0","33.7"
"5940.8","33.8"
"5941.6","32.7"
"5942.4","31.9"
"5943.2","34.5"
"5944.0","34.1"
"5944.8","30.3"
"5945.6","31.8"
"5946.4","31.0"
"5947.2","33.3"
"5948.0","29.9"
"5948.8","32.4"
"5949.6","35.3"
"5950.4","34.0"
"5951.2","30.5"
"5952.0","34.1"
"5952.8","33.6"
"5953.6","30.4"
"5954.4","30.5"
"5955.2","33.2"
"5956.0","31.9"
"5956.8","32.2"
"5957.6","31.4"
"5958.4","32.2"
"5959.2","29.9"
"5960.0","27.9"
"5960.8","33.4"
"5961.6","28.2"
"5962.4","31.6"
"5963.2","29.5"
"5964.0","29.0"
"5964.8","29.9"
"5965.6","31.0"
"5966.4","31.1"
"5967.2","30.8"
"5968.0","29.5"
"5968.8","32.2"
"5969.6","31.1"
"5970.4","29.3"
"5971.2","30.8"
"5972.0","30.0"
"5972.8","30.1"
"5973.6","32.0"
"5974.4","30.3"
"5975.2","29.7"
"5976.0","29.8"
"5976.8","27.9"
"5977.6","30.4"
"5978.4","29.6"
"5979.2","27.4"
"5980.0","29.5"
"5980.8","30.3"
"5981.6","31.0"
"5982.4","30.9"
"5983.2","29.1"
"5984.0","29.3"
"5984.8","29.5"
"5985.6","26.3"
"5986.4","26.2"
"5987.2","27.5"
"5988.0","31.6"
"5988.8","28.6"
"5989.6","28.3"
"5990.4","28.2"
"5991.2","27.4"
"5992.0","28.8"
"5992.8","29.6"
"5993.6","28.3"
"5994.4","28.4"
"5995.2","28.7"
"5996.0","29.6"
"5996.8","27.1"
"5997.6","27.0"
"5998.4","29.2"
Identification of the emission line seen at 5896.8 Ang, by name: C IV 1549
